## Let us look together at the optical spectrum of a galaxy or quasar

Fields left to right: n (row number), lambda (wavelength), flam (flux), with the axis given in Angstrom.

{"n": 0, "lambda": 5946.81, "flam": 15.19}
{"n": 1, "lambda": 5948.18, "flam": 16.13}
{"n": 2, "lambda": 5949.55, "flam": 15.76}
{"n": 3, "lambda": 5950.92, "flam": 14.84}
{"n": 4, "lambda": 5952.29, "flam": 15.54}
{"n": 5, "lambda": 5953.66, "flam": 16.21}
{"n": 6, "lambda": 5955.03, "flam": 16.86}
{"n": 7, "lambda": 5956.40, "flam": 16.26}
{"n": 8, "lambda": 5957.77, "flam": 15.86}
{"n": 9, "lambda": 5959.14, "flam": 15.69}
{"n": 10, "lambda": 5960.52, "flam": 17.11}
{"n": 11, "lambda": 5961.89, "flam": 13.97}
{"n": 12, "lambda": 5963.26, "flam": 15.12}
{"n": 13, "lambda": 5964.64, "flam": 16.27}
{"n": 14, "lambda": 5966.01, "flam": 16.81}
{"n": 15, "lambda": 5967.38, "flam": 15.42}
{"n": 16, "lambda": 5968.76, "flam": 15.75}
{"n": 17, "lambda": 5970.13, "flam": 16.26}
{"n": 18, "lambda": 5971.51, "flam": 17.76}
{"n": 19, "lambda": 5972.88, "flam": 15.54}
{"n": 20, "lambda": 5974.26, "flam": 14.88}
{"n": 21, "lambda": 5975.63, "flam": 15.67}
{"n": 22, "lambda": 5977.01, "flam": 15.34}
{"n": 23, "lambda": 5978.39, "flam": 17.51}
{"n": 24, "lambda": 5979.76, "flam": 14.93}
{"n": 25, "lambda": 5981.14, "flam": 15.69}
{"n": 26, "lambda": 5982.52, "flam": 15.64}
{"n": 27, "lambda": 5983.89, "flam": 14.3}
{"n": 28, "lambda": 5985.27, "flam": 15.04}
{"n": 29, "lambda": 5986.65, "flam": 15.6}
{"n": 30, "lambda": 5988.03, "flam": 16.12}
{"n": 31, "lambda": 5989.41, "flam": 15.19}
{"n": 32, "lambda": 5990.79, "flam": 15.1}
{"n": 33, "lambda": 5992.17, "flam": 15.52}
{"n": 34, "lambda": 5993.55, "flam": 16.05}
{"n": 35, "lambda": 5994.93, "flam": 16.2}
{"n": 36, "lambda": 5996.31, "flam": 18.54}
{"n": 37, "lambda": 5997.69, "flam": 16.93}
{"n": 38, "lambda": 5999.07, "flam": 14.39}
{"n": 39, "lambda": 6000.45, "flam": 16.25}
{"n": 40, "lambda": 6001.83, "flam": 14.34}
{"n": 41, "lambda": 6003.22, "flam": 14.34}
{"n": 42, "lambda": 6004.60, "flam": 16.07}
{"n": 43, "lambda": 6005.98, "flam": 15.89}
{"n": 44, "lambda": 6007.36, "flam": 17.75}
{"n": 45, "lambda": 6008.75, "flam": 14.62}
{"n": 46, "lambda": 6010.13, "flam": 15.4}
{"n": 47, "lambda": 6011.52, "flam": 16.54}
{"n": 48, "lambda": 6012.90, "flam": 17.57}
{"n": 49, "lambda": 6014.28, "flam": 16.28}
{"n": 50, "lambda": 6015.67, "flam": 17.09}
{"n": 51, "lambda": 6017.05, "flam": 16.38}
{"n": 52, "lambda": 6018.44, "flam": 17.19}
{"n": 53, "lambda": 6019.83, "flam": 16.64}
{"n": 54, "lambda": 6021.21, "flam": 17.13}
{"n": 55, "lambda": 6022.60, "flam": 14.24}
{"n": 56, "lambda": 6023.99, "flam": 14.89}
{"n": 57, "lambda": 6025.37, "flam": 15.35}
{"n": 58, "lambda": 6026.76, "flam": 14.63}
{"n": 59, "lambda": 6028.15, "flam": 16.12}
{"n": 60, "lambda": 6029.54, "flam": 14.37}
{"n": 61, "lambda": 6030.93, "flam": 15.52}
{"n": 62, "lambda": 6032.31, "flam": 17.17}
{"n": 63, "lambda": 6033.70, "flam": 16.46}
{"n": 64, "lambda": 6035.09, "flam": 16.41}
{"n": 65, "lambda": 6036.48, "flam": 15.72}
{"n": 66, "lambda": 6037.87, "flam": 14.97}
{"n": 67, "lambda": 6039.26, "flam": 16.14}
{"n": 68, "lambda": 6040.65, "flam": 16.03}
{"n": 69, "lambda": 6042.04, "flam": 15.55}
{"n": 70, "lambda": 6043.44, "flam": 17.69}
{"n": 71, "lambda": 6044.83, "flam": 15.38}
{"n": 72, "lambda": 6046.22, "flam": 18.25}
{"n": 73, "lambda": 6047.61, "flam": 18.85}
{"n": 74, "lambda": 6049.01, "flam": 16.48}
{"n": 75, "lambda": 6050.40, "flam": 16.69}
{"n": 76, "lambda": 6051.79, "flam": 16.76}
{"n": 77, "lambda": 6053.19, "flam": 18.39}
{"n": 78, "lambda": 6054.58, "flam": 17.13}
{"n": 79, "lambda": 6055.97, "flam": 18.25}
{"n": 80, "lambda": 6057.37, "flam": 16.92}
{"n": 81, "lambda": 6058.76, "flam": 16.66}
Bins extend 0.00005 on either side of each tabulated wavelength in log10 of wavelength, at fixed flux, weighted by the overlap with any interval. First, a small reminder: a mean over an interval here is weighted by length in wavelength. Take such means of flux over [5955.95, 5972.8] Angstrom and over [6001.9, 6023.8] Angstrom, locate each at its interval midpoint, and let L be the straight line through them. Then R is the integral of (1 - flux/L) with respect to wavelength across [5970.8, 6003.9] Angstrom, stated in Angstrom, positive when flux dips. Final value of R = 0.7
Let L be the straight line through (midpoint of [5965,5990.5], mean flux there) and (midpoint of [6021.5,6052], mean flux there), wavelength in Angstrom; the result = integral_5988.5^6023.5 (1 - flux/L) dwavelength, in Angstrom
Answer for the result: -0.3 Angstrom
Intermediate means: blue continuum 15.7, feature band 16.1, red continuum 16.1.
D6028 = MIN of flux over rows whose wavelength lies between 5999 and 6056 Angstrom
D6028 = 14.24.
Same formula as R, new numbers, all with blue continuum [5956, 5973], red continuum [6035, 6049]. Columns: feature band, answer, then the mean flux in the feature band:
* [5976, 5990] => 0.5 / 15.5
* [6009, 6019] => -0.1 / 16.5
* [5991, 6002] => 0.1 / 16.1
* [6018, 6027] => 0.3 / 15.7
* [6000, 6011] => 0.5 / 15.6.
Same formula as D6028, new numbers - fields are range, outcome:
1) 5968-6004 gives 14.3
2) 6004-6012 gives 14.62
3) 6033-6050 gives 14.97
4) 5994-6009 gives 14.34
